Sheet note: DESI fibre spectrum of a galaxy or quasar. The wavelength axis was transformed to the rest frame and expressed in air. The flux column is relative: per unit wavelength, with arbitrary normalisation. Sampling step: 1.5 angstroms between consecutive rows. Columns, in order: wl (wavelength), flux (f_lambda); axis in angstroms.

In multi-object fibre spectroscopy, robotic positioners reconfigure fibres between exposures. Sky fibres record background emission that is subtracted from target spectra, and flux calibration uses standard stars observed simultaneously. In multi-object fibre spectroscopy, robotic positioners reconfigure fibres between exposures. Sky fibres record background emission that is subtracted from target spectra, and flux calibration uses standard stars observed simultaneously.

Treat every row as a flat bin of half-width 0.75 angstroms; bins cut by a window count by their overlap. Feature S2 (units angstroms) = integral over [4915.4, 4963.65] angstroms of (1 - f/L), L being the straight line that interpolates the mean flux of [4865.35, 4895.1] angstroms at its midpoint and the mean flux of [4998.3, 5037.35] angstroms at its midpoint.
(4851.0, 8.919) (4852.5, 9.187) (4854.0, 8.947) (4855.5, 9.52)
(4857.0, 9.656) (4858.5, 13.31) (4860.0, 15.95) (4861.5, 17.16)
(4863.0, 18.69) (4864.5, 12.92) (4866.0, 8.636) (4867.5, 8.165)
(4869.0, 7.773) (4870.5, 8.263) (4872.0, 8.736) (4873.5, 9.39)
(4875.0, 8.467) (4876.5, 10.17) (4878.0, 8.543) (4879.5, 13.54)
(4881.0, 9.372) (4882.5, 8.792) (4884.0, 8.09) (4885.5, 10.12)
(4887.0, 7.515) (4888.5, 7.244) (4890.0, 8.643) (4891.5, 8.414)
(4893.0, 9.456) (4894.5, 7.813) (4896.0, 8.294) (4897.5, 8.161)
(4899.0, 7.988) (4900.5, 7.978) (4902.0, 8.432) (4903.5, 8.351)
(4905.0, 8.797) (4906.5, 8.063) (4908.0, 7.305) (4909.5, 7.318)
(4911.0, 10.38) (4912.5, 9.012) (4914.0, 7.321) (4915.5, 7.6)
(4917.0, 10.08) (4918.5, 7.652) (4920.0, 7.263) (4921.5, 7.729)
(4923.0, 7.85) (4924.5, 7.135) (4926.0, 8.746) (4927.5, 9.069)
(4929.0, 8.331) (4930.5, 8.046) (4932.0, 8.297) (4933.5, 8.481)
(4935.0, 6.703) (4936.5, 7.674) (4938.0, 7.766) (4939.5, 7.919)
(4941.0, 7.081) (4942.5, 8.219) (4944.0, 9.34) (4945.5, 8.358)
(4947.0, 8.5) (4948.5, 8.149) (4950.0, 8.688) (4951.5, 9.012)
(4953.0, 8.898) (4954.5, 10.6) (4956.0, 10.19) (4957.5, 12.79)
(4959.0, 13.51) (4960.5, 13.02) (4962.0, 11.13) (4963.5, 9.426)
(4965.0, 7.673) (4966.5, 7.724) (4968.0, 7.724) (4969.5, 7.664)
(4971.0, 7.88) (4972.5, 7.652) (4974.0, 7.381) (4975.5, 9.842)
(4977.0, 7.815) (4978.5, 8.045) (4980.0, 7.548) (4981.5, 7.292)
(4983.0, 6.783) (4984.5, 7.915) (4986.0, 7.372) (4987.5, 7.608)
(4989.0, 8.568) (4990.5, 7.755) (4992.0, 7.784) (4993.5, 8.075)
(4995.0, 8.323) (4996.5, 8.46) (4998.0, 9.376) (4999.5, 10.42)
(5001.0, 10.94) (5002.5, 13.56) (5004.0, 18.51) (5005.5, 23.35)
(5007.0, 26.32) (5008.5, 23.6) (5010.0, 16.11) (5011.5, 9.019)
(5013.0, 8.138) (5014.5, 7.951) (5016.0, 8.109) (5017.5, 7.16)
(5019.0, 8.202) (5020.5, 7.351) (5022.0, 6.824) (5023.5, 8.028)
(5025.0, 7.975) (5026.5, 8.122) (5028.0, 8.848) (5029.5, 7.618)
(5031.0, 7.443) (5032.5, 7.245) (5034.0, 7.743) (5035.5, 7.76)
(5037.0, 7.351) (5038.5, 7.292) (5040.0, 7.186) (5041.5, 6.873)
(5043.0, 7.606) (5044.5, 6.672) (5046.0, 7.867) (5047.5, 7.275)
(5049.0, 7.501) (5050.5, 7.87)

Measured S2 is 4.3 angstroms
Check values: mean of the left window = 8.86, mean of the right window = 10.9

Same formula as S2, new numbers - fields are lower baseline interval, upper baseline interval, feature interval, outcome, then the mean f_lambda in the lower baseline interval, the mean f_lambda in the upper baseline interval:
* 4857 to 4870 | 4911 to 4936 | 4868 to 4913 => 7.9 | 12.6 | 8.15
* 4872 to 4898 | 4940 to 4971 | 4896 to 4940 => 4.8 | 8.94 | 9.34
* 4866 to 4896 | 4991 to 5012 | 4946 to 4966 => 3.2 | 8.85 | 13.8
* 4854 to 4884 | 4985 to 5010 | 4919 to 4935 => 4.9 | 10.8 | 12.6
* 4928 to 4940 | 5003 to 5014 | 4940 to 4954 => 1.6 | 7.93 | 17.5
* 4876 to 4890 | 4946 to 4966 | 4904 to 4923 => 2.7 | 9.22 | 10.1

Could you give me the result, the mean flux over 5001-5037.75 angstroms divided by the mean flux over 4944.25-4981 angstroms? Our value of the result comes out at 1.2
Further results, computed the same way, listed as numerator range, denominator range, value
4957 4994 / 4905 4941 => 1.07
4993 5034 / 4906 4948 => 1.34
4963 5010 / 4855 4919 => 1.09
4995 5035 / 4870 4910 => 1.27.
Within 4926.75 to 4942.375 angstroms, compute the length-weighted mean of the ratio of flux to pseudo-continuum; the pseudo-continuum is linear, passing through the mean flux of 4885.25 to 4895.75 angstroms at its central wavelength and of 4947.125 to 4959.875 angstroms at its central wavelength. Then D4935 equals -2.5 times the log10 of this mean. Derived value 0.21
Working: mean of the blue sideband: 8.37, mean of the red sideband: 10.2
